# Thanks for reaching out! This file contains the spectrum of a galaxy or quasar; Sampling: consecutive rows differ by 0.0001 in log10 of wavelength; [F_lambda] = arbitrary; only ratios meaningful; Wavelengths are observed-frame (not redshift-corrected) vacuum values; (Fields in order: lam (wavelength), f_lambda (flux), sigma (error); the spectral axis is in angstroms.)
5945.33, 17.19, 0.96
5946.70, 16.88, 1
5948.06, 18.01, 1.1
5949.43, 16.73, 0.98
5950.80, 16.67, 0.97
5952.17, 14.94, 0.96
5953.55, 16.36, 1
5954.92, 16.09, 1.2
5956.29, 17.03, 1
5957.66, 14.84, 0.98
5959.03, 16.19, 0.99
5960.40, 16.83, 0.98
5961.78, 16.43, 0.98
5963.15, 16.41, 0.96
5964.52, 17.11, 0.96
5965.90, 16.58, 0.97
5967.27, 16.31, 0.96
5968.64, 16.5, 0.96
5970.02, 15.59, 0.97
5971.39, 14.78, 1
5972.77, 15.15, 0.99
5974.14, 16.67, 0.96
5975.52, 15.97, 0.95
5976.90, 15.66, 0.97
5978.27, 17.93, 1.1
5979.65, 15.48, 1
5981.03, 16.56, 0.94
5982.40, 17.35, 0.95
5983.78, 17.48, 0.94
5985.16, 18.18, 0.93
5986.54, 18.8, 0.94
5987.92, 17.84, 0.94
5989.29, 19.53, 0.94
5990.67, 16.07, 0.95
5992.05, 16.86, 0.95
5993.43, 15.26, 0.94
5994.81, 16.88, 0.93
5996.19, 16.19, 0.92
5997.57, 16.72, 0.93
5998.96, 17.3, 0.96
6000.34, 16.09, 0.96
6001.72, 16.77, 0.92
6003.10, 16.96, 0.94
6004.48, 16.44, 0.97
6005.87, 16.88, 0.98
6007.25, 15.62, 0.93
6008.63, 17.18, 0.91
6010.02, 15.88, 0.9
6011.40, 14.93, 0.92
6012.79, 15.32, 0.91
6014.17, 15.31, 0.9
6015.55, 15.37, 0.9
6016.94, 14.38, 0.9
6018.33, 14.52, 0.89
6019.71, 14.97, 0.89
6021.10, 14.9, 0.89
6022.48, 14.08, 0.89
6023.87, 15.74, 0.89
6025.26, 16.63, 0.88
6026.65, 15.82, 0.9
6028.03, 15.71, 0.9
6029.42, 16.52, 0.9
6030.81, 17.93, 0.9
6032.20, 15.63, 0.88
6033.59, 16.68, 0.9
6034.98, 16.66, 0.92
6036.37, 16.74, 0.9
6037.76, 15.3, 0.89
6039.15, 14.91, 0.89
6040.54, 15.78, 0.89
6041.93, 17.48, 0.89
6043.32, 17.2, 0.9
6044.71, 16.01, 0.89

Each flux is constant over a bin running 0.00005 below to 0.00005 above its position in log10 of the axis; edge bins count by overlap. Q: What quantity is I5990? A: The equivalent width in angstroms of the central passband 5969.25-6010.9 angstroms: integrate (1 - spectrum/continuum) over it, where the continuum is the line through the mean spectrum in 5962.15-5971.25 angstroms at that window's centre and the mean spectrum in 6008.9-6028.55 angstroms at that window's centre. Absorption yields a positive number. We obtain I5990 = -2.1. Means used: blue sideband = 16.3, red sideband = 15.3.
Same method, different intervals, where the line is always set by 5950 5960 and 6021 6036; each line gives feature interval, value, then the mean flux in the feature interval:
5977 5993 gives -1.3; 17.4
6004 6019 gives 0.4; 15.6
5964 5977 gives 0.0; 16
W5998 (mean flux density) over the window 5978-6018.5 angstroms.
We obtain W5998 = 16.5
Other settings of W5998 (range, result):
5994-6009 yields 16.6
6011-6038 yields 15.7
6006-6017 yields 15.6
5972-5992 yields 17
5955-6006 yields 16.6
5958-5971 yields 16.4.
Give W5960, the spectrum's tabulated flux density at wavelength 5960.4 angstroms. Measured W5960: 16.83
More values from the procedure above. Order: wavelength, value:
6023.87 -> 15.74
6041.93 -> 17.48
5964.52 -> 17.11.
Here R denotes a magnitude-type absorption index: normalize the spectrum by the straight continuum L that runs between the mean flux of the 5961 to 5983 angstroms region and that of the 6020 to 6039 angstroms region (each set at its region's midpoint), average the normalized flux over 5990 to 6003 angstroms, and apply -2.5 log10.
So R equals -0.022 mag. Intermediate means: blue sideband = 16.3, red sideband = 16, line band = 16.5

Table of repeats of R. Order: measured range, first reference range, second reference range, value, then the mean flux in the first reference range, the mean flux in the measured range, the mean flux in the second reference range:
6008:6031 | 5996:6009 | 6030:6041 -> 0.06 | 16.6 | 15.5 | 16.2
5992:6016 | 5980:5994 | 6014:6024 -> -0.01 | 17.4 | 16.2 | 14.8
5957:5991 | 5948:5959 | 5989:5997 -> -0.01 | 16.2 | 16.7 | 16.7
